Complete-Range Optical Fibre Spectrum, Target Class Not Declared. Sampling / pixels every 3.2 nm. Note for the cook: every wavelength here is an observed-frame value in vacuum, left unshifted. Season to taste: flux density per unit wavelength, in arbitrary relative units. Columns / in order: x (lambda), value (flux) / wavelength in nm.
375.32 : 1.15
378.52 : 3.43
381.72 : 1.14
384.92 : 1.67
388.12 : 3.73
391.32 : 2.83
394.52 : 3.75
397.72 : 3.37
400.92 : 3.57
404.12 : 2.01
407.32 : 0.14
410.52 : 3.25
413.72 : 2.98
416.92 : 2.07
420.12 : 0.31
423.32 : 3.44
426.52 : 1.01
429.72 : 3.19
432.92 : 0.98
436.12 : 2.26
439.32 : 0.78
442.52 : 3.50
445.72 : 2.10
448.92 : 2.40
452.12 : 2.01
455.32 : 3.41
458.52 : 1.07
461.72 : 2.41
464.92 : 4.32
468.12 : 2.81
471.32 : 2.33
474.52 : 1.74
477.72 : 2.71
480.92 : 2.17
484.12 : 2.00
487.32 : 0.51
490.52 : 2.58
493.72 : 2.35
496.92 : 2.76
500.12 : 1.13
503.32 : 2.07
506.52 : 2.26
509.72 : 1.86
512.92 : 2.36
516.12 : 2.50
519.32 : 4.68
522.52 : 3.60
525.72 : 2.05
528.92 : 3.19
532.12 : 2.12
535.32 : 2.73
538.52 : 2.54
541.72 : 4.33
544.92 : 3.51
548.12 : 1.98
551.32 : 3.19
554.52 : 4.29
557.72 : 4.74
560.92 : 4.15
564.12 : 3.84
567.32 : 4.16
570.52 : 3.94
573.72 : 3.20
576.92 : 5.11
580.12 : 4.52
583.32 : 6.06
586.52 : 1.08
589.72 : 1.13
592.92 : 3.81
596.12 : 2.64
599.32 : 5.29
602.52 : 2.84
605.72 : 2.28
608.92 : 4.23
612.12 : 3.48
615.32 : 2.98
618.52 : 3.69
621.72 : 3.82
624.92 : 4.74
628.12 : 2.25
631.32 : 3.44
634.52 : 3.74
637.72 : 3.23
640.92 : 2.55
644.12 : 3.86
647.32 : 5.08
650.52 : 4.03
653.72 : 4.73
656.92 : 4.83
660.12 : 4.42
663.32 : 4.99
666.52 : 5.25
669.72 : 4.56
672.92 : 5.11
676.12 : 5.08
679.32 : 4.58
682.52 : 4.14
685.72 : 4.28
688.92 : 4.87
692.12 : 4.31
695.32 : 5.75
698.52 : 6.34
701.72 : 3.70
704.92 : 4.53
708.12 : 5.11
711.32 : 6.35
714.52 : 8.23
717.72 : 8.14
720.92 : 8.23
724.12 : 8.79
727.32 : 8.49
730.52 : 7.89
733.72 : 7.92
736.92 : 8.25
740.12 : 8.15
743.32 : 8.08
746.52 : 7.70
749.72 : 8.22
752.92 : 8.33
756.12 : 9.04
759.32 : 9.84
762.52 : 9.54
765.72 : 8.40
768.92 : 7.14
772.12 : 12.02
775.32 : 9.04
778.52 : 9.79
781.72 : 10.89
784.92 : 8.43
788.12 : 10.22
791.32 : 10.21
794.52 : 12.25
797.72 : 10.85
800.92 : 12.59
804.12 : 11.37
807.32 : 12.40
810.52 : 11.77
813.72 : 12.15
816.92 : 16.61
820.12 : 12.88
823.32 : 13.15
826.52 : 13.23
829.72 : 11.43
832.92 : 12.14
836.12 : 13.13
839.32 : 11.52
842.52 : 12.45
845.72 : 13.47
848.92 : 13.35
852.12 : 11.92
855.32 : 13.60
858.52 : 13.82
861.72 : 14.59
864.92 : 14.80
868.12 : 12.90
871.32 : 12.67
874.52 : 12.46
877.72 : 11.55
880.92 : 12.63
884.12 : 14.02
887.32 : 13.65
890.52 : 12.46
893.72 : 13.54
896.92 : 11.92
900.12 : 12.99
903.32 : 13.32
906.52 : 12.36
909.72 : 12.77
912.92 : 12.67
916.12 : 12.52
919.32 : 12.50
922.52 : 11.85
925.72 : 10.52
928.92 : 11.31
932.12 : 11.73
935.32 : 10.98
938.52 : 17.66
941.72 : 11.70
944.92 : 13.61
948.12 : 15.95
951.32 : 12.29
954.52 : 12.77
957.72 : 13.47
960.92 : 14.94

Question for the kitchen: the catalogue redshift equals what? 0.79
